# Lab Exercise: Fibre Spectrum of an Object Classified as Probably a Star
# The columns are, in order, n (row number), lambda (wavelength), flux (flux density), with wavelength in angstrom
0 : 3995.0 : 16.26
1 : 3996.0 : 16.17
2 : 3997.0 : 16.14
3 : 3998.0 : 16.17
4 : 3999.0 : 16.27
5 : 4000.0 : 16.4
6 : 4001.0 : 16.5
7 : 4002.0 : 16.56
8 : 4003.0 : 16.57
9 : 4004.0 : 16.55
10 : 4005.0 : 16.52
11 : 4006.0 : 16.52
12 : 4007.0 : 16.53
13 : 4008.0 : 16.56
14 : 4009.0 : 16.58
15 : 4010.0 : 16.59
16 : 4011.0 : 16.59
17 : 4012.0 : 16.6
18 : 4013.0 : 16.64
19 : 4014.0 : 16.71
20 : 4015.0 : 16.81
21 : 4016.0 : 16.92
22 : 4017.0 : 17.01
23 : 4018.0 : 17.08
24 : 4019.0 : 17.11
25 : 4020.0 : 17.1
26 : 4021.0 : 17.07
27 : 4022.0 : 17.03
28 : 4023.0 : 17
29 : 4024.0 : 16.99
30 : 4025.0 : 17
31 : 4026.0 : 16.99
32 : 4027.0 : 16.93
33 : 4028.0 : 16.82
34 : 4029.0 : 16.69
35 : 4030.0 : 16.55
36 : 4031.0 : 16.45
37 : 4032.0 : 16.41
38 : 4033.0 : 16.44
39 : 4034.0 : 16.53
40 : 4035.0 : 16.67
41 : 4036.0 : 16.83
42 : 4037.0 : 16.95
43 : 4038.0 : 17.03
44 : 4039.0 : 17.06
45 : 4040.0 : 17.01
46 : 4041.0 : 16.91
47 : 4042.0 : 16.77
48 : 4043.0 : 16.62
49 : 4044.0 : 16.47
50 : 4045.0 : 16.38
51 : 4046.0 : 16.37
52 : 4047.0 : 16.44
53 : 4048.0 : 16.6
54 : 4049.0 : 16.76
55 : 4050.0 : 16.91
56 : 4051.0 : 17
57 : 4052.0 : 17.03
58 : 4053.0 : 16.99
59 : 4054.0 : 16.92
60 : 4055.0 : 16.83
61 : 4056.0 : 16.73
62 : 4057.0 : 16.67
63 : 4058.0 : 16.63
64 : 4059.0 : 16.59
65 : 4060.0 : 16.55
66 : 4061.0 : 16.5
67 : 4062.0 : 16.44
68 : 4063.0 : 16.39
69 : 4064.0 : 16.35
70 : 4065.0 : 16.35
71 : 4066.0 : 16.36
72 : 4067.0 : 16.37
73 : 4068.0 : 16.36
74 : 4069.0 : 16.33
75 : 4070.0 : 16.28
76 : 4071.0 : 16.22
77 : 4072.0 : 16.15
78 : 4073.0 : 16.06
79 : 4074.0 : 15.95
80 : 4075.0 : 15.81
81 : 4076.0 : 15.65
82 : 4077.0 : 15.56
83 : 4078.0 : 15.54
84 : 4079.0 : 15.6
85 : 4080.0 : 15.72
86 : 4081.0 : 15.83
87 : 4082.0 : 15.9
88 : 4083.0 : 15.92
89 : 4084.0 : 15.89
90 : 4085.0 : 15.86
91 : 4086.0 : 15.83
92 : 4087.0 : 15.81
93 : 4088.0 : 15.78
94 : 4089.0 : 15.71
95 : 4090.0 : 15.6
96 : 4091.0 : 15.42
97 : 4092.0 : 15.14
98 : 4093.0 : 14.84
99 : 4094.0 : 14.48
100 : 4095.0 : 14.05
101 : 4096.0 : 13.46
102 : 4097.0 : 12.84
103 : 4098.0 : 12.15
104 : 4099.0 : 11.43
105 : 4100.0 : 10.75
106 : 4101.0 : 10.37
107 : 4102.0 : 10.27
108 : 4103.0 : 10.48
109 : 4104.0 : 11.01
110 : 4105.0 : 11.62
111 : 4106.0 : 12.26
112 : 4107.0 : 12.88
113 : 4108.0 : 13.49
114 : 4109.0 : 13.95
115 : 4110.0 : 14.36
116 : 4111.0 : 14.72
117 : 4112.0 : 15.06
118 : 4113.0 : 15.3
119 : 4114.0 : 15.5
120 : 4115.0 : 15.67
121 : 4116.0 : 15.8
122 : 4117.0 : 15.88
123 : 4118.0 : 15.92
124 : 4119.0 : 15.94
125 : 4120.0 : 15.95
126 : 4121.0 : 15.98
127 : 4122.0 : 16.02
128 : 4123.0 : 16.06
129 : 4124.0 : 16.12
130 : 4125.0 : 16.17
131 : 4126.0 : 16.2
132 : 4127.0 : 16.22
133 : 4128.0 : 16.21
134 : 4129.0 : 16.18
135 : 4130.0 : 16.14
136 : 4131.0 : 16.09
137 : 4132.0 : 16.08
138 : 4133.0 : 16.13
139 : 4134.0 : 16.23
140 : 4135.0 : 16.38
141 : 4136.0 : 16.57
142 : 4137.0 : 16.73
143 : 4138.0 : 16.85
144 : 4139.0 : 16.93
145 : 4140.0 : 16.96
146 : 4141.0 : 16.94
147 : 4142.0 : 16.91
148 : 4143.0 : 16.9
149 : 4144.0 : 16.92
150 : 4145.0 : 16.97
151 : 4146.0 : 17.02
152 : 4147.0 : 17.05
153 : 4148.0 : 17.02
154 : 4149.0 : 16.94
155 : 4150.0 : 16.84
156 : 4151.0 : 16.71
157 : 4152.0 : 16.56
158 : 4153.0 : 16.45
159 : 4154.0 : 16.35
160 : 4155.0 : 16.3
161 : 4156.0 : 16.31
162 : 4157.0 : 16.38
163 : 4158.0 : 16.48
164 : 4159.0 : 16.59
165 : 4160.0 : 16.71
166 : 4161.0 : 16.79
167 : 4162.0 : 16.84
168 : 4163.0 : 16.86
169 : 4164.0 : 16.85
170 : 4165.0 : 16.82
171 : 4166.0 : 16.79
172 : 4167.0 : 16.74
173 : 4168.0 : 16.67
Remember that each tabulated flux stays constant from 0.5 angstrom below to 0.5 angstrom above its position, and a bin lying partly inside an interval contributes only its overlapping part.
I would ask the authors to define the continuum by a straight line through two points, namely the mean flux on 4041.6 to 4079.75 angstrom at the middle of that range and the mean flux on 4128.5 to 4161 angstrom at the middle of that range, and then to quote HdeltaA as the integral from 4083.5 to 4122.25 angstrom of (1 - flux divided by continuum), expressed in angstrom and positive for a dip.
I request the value 5.5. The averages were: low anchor 16.4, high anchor 16.6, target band 14.2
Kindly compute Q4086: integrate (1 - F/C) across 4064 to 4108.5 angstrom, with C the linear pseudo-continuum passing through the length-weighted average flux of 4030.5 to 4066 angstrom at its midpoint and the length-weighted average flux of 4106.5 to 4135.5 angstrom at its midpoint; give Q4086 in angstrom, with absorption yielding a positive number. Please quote 4.2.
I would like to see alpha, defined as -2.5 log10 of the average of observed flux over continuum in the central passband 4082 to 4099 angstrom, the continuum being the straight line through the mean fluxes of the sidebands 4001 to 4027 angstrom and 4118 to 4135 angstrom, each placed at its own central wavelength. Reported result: 0.10 mag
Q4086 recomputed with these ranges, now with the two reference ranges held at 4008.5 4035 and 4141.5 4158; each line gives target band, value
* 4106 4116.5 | 1.4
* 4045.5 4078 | 0.7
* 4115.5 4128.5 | 0.5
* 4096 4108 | 3.7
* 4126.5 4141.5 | 0.3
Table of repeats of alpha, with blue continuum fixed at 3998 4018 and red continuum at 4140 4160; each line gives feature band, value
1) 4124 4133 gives 0.04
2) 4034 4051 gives -0.01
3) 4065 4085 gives 0.05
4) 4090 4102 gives 0.26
